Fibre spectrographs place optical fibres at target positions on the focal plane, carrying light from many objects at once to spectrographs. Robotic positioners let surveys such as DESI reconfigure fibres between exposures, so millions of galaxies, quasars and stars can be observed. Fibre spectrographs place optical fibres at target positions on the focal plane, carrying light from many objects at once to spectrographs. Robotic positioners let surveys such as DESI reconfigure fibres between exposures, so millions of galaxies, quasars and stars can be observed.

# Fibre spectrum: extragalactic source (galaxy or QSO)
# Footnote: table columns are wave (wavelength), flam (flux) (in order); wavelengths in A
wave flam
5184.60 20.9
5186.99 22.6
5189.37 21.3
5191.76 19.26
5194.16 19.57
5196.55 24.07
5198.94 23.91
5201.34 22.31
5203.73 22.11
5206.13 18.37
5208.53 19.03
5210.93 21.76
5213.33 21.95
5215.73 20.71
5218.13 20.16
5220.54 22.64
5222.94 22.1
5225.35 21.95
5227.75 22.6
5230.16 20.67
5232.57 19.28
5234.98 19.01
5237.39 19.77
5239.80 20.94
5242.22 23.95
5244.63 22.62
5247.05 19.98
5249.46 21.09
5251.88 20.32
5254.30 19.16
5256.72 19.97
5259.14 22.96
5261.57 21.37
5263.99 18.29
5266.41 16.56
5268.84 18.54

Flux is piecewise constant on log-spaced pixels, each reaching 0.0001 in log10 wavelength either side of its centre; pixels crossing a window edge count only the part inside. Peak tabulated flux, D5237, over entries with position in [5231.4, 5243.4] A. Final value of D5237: 23.95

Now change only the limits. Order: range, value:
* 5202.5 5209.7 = 22.11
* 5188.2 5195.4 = 21.3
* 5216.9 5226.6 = 22.64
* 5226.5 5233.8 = 22.6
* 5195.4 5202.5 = 24.07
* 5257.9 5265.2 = 22.96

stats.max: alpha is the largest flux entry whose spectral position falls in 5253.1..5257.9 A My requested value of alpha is 19.97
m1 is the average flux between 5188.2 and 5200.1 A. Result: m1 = 21.6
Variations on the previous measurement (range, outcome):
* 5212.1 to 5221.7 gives 21.4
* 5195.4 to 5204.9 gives 23.1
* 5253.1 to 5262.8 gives 20.9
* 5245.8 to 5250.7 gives 20.6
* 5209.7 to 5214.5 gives 21.8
